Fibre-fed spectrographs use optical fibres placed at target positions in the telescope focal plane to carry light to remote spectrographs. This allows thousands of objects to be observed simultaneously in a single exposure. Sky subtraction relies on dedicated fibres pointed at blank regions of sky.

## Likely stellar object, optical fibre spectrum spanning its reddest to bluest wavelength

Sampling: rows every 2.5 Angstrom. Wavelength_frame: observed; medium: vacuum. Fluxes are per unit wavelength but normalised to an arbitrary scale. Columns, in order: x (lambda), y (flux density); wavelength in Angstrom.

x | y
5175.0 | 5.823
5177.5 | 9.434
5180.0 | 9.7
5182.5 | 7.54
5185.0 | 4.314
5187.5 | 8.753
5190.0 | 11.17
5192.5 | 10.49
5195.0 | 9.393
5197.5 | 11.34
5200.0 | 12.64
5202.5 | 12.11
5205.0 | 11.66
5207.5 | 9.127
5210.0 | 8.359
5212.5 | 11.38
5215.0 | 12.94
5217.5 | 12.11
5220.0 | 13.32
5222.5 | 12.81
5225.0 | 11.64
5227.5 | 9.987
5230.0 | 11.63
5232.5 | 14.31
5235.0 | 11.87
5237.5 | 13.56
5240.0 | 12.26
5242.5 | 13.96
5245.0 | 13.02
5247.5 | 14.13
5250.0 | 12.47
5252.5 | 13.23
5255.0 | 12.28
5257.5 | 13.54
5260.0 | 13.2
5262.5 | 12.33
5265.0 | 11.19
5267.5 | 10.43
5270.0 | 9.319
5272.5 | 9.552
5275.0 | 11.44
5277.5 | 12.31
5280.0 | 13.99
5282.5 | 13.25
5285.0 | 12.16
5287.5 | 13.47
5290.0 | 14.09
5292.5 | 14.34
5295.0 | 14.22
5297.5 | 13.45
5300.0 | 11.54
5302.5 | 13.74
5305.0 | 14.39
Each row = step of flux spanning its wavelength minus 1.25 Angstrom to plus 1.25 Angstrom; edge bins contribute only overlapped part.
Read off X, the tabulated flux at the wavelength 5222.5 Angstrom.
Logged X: 12.81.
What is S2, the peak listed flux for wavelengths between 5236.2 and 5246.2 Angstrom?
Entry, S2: 13.96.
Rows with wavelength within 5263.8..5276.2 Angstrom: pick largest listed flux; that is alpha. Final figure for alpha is 11.44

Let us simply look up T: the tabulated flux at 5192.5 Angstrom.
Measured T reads 10.49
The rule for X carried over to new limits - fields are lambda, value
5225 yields 11.64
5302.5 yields 13.74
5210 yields 8.359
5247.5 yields 14.13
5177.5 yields 9.434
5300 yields 11.54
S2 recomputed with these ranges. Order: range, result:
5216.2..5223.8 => 13.32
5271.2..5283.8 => 13.99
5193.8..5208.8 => 12.64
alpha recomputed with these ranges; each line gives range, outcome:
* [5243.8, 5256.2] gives 14.13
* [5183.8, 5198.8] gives 11.34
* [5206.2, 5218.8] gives 12.94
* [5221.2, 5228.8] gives 12.81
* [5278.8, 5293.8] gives 14.34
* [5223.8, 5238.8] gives 14.31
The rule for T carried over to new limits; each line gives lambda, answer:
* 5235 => 11.87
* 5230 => 11.63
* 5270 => 9.319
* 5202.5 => 12.11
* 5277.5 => 12.31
